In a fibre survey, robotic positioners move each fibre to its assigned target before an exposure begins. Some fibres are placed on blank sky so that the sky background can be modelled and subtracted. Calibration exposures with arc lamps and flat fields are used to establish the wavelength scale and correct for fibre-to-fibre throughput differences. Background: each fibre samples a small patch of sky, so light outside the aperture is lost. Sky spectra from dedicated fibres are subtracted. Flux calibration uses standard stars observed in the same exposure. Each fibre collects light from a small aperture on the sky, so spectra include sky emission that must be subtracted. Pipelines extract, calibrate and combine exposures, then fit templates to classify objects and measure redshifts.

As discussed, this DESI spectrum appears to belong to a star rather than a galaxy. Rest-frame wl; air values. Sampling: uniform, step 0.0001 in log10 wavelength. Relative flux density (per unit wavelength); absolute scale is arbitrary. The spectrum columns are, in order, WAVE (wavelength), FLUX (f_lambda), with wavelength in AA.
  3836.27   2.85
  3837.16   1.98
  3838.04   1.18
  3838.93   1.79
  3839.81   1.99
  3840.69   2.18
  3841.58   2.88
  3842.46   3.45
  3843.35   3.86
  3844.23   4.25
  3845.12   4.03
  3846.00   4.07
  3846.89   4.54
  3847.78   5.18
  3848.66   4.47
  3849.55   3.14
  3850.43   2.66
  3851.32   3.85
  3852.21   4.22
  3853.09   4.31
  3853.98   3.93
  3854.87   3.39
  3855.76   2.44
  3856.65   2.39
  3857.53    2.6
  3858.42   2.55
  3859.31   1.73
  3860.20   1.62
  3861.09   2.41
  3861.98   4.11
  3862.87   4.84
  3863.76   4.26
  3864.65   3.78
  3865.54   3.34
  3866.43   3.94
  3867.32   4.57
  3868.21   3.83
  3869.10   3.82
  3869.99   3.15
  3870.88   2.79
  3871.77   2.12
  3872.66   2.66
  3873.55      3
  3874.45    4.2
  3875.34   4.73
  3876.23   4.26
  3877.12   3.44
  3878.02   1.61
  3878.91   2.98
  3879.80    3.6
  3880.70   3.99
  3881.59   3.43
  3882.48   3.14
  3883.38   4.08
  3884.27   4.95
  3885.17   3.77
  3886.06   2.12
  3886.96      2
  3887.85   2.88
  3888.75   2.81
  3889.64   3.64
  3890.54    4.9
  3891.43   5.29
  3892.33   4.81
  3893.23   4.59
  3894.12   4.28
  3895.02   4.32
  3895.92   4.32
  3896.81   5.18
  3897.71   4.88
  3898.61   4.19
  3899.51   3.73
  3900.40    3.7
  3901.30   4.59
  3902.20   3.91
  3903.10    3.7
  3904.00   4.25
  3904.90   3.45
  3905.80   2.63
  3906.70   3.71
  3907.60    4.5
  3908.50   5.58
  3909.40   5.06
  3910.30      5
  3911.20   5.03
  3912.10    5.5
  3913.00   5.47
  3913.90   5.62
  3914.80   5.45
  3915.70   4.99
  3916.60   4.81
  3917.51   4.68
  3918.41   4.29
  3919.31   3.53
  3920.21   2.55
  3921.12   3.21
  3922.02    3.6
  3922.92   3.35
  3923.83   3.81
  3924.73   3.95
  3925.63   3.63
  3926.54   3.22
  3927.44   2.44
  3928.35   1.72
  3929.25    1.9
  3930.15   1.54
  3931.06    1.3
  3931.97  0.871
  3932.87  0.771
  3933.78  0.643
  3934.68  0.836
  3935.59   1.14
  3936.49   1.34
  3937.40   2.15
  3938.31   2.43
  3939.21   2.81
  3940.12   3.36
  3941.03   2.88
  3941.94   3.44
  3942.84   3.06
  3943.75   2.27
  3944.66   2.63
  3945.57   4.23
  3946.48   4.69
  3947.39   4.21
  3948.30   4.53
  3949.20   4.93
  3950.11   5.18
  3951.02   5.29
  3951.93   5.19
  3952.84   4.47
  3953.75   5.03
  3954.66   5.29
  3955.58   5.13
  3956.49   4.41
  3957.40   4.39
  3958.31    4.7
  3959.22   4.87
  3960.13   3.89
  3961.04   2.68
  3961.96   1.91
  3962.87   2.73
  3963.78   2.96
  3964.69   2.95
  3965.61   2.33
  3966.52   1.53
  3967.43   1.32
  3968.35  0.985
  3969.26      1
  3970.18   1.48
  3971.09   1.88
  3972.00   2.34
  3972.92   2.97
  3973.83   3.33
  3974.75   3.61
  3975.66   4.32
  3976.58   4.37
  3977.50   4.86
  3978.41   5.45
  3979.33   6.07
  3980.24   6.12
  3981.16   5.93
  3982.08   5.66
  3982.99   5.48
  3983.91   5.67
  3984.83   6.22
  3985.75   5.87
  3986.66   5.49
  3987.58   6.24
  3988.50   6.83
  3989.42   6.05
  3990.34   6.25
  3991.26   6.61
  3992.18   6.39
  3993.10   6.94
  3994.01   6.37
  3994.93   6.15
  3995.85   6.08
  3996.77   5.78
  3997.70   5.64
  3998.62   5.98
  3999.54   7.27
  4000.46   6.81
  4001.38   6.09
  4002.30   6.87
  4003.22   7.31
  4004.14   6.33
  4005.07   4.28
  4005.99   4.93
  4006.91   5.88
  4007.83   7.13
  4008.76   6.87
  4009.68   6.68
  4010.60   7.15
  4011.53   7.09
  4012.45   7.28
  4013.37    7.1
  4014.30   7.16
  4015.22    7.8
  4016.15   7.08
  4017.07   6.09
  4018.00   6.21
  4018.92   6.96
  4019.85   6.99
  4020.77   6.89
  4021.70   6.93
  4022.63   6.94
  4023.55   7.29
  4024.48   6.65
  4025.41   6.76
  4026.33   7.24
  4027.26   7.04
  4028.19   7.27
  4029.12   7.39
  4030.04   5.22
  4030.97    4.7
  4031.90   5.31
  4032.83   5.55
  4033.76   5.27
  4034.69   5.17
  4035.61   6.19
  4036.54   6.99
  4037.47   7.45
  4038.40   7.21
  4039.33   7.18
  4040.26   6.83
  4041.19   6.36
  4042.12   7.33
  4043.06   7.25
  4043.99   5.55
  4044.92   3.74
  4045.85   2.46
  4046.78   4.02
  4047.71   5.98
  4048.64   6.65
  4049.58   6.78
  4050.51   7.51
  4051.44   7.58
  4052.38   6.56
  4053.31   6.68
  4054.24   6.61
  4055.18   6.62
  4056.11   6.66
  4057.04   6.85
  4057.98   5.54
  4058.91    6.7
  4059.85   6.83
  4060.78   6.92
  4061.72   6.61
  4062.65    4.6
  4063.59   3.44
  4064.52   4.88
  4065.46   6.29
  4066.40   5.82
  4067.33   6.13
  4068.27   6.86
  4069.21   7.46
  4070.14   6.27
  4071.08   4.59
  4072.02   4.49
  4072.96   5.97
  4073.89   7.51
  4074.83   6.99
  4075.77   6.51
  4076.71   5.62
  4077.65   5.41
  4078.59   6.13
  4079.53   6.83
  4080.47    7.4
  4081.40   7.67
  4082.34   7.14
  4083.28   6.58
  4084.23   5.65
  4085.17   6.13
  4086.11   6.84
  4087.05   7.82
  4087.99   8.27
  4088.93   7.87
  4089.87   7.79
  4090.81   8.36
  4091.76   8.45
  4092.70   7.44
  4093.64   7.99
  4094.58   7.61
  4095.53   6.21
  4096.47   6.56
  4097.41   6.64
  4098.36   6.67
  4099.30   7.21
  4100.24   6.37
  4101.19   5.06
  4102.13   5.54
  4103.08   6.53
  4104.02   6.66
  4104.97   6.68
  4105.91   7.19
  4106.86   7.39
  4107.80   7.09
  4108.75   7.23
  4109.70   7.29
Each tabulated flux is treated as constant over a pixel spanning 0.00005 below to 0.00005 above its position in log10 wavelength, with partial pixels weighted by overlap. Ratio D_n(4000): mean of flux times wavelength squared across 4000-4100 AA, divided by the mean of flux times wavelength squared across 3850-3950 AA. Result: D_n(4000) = 2.00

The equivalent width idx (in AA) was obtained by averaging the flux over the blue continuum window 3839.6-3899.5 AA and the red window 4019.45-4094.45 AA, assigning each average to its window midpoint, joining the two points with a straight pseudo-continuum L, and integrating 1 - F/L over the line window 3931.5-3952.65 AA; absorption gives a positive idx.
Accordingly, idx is 7.7 AA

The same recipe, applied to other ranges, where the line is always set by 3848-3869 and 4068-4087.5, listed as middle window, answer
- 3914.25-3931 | 3.34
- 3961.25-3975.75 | 7.75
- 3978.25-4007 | -4.45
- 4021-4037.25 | -1.64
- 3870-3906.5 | 1.28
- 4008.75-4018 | -2.36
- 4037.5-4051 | -0.25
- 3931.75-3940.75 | 5.66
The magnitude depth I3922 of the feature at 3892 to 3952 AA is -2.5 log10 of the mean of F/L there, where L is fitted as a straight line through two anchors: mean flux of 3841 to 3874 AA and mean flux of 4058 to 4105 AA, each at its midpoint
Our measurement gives 0.18 mag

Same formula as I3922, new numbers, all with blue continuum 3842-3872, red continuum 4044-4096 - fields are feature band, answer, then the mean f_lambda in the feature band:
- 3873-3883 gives 0.10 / 3.48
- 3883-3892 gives 0.08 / 3.66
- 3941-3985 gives 0.27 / 3.89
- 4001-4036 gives -0.14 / 6.5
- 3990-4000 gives -0.17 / 6.31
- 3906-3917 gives -0.17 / 5.01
